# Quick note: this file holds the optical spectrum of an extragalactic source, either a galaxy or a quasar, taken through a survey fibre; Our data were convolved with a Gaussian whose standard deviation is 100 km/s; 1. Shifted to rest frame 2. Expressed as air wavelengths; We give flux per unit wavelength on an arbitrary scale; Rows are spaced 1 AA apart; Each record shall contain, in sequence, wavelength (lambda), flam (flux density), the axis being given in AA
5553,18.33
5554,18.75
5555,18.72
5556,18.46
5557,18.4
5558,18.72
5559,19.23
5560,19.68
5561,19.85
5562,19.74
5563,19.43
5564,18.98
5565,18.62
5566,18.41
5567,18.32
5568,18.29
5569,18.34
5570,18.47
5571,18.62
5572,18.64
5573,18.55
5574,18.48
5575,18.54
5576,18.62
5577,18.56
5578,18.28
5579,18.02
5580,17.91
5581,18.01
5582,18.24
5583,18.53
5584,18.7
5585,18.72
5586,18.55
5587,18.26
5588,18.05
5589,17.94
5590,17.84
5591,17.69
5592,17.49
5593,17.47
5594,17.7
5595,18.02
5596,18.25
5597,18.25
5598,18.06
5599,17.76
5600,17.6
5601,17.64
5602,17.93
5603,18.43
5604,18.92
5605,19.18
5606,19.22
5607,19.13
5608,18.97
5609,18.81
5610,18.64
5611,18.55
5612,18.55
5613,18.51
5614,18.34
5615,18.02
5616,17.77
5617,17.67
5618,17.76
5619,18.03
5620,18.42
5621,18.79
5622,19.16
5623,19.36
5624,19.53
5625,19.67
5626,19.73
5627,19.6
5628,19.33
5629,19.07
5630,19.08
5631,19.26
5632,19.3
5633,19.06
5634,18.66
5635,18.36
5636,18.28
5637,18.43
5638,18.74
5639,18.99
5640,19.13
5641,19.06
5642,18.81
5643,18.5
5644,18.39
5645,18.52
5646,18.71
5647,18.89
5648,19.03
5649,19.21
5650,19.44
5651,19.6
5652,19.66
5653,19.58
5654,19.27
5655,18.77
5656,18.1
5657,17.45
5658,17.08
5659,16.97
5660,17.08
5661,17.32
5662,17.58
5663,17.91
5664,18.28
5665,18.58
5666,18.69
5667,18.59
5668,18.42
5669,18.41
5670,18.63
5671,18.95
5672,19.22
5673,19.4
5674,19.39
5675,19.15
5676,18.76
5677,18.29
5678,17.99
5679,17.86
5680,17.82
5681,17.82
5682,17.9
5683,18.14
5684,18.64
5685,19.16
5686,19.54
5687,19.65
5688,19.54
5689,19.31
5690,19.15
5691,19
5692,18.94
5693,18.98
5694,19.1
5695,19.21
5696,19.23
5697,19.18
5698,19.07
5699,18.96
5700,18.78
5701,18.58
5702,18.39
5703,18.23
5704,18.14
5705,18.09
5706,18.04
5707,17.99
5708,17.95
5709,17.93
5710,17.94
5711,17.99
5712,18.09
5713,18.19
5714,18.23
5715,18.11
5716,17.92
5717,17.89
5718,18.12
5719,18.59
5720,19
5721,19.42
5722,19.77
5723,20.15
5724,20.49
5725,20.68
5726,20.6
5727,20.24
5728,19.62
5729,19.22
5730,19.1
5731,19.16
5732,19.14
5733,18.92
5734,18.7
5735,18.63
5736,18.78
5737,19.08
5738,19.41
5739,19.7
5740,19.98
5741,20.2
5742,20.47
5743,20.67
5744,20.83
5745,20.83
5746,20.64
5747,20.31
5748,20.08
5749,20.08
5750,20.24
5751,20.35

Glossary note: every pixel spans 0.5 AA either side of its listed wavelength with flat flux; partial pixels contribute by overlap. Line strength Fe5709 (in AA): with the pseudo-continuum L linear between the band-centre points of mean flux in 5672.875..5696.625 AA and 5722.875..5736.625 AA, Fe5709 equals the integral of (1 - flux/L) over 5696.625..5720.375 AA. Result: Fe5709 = 1.1 AA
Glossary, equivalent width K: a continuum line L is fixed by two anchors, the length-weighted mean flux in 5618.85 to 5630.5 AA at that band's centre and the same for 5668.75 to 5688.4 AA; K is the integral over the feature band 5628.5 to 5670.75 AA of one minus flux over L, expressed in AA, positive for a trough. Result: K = 0.8 AA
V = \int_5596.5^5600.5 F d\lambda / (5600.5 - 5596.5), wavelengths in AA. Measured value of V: 17.9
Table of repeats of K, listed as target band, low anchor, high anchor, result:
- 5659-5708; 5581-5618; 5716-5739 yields 0.90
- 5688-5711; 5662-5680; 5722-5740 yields 0.45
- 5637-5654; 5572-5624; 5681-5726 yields -0.44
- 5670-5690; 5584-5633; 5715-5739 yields 0.18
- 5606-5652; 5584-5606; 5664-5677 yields -1.00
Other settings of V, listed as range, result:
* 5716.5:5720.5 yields 18.4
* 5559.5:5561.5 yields 19.8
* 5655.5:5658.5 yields 17.5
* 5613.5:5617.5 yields 17.9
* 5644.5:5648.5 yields 18.8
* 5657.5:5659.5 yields 17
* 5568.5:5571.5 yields 18.5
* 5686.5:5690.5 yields 19.4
